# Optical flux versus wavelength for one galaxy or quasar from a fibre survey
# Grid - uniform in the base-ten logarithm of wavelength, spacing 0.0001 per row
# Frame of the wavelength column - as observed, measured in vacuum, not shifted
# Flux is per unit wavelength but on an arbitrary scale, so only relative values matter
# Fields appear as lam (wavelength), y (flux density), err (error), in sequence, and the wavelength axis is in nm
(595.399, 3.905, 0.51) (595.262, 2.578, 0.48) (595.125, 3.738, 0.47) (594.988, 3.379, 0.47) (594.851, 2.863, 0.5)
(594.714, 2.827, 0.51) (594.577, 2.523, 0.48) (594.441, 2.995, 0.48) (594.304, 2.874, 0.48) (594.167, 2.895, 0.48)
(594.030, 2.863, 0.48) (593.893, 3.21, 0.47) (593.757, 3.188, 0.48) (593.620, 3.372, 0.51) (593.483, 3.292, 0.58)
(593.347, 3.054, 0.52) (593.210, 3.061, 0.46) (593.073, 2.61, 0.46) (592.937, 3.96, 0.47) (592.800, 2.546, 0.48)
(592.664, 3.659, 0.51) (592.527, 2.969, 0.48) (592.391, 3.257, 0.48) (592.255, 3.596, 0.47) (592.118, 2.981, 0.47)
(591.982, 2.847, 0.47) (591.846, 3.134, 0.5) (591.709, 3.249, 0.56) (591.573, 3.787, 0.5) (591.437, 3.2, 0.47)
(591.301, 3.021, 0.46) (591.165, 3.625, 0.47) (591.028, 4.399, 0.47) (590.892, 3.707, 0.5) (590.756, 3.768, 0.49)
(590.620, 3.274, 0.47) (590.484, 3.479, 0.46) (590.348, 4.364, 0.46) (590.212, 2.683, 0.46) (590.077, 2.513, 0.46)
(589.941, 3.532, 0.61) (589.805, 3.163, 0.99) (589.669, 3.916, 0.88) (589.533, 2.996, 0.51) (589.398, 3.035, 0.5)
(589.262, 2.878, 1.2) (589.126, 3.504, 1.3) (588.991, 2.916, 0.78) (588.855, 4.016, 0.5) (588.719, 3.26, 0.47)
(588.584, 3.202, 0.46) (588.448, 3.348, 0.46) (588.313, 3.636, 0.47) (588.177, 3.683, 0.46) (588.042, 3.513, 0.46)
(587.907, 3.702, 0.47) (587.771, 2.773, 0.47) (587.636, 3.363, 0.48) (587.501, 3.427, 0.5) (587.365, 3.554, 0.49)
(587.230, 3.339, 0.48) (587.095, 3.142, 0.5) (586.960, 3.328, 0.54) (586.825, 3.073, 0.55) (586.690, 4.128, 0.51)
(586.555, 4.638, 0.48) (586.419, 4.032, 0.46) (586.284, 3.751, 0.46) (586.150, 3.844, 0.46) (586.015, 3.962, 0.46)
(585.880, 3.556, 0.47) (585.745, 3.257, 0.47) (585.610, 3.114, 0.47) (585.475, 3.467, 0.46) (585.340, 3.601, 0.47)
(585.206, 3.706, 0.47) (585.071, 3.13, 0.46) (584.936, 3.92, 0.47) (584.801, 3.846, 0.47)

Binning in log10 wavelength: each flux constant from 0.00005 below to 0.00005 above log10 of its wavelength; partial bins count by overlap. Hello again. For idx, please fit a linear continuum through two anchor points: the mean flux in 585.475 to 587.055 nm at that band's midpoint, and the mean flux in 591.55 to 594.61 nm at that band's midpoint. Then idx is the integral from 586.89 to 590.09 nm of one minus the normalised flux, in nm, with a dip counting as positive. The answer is 0.15 nm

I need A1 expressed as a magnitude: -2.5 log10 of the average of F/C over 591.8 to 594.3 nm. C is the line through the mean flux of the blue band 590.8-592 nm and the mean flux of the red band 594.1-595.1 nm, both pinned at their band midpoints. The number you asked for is 0.02 mag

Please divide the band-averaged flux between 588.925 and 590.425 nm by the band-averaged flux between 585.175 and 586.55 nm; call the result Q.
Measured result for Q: 0.88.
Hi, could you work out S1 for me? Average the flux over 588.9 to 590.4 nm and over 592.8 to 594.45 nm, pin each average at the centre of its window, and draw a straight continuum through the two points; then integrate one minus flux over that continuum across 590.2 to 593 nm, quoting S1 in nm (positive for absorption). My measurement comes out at -0.23 nm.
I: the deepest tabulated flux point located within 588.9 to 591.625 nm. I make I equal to 2.513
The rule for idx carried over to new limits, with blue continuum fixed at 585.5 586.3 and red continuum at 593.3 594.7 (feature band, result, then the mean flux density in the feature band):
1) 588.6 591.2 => -0.10 nm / 3.42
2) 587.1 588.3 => 0.01 nm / 3.41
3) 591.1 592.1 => -0.02 nm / 3.25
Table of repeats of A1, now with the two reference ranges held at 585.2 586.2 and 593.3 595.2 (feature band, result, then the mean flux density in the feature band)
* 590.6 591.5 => -0.11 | 3.59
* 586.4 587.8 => -0.02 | 3.53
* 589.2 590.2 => 0.07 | 3.12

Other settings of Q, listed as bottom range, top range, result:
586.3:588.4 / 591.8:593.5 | 0.88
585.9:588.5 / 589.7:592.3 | 0.94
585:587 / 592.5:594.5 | 0.85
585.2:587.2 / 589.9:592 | 0.94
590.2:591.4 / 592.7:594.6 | 0.84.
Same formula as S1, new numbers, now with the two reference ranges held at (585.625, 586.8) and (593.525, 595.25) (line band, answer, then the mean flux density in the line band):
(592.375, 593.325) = 0.02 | 3.14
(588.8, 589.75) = 0.06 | 3.31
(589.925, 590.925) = 0.01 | 3.4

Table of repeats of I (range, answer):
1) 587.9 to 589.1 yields 2.916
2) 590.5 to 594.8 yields 2.523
